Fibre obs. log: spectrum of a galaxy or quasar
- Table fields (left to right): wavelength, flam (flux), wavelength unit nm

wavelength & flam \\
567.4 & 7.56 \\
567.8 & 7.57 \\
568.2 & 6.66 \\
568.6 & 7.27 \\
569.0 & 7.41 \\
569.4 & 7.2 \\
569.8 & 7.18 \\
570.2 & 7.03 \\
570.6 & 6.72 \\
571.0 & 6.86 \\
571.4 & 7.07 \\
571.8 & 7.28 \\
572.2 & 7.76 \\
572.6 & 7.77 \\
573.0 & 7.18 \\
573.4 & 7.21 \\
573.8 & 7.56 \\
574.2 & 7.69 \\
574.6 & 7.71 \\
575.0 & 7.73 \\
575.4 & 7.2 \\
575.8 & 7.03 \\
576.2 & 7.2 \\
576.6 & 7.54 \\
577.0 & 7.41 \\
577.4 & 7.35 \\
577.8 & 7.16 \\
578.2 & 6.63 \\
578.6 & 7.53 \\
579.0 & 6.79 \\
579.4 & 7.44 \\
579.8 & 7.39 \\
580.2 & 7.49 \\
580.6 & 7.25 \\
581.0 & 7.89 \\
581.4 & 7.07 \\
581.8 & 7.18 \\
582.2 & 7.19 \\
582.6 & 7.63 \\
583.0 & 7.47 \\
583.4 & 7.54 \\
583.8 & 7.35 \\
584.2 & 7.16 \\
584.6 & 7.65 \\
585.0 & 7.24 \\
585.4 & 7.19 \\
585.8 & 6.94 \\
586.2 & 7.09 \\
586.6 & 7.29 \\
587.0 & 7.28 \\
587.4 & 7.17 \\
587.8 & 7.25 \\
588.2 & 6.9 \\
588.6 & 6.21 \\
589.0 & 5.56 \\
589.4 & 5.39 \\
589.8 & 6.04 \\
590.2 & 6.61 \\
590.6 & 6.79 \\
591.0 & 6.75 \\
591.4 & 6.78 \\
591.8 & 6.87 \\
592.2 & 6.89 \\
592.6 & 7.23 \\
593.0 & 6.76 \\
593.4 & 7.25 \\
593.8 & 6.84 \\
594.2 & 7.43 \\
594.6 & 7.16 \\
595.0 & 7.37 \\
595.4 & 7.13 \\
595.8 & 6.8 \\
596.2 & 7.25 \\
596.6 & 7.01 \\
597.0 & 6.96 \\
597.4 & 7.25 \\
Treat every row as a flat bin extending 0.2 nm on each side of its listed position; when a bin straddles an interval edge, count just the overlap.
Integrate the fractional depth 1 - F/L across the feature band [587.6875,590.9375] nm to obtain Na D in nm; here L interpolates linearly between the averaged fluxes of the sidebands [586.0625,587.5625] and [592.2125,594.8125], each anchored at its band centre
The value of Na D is 0.38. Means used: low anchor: 7.21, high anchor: 7.1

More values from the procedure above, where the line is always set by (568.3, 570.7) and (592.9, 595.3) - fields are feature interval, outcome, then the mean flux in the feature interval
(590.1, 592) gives 0.101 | 6.77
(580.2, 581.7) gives -0.054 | 7.4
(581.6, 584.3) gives -0.085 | 7.37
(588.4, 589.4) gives 0.190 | 5.79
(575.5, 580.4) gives -0.073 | 7.25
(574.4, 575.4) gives -0.067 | 7.62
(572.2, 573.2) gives -0.056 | 7.53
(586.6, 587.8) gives -0.016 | 7.24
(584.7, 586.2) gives -0.002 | 7.15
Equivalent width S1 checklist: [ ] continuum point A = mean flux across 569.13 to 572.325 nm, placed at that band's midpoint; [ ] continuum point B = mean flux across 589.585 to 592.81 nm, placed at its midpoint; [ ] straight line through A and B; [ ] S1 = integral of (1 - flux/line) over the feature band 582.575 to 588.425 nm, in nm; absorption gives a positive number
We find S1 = -0.35 nm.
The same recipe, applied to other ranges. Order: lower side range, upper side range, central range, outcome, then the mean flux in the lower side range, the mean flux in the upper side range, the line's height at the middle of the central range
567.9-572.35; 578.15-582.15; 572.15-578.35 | -0.15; 7.13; 7.29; 7.21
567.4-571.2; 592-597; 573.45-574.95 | -0.11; 7.12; 7.09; 7.12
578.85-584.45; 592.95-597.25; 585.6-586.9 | 0.03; 7.35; 7.1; 7.27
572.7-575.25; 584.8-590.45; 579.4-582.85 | -0.14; 7.52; 6.73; 7.1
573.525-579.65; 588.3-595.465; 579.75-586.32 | -0.25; 7.33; 6.72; 7.07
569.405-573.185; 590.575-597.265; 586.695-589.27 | 0.13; 7.21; 7.02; 7.07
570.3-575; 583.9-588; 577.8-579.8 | 0.04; 7.36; 7.23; 7.3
